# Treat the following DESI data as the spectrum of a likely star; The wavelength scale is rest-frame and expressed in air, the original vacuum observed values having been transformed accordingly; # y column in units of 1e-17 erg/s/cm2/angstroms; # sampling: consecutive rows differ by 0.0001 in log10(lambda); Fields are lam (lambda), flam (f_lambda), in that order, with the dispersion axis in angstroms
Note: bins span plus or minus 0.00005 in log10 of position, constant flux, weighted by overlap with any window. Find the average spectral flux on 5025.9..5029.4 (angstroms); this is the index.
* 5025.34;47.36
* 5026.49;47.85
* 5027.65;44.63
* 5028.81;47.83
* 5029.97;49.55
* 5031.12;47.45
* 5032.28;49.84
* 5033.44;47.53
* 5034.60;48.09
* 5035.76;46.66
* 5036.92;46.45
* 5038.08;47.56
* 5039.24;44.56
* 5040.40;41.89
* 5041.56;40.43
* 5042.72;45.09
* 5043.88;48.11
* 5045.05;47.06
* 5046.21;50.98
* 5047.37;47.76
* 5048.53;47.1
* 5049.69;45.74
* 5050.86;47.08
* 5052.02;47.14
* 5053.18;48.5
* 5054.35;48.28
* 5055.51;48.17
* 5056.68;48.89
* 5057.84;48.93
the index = 46.8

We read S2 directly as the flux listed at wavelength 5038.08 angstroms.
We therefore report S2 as 47.56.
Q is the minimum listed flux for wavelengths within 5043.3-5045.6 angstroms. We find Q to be 47.06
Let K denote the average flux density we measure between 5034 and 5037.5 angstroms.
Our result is 47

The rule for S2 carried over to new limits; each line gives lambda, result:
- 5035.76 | 46.66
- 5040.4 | 41.89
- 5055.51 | 48.17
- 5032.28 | 49.84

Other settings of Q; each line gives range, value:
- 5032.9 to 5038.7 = 46.45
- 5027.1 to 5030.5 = 44.63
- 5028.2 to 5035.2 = 47.45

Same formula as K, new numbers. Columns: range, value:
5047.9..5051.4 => 46.6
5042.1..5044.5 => 46.4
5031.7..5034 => 48.7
